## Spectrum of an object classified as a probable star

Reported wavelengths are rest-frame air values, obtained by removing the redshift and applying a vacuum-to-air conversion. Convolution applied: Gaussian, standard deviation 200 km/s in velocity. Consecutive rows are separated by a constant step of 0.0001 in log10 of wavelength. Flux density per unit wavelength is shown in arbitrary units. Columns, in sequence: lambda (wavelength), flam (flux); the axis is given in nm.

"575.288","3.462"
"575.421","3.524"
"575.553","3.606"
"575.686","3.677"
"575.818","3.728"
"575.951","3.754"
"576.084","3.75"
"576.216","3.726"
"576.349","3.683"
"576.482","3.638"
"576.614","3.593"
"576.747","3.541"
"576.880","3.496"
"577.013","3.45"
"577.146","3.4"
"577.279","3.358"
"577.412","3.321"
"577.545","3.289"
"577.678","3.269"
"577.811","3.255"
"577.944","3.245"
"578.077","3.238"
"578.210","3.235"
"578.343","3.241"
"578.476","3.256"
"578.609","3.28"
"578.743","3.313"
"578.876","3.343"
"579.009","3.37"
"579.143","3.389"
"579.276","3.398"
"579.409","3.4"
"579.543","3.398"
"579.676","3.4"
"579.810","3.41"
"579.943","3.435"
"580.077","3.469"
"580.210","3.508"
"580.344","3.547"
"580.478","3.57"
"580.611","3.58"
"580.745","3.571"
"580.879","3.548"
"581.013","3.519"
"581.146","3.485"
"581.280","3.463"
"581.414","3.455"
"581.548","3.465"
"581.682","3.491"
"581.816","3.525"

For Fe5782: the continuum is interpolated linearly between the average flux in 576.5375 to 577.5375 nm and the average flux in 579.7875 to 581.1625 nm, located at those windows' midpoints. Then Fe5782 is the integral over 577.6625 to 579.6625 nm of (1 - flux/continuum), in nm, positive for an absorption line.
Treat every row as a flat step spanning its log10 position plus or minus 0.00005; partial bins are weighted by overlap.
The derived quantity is 0.10 nm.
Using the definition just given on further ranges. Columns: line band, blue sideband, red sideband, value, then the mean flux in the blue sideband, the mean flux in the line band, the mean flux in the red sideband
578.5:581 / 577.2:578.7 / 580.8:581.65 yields -0.03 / 3.27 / 3.44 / 3.49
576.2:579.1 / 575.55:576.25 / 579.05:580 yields 0.15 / 3.72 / 3.38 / 3.4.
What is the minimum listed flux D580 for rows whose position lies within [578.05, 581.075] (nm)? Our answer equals 3.235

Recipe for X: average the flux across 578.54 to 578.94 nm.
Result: 3.31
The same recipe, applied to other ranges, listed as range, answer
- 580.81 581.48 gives 3.49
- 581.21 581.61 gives 3.46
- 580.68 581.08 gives 3.55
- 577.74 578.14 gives 3.25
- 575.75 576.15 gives 3.74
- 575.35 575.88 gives 3.63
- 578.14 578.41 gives 3.24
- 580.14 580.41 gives 3.53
